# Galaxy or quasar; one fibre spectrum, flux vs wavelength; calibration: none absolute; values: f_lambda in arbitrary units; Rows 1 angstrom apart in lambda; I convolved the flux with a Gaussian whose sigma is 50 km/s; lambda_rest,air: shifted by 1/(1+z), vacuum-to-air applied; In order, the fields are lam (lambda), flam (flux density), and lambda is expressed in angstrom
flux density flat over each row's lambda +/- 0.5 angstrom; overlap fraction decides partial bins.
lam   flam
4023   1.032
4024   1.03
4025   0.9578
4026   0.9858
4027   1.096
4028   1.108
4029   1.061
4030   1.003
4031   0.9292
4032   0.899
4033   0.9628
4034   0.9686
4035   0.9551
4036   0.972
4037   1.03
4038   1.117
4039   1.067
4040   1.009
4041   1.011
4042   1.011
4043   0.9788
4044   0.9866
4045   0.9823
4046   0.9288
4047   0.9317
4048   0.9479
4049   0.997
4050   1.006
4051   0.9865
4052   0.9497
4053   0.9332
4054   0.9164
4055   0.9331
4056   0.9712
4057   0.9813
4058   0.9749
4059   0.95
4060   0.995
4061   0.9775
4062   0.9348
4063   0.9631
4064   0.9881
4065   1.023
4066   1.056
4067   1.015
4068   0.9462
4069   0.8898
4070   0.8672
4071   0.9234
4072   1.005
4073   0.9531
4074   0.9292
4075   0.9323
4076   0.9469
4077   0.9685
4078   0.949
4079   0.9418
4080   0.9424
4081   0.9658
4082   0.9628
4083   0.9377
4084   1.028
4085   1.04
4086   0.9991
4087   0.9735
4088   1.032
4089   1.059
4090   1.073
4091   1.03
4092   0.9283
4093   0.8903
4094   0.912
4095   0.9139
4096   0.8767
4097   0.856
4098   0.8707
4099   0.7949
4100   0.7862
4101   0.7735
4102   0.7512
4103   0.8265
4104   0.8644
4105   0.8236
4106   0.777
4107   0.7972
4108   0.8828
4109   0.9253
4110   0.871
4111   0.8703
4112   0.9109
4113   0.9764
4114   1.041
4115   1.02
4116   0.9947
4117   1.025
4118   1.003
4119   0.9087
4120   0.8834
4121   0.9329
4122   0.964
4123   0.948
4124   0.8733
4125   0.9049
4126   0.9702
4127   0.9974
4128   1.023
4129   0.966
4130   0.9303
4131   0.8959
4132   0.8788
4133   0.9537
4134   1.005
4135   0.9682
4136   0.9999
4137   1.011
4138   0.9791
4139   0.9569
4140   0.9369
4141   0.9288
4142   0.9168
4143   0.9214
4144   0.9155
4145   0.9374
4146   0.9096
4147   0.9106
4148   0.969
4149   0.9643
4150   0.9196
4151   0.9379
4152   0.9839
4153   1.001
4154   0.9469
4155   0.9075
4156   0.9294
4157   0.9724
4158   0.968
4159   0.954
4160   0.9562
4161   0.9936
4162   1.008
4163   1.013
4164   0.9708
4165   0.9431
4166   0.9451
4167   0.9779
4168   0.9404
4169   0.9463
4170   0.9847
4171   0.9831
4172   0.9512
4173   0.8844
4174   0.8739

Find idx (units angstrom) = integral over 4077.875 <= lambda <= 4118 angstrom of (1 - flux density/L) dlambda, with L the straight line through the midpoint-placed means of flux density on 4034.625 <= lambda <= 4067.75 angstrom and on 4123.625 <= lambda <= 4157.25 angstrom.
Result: 1.75 angstrom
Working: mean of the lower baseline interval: 0.984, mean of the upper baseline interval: 0.948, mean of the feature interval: 0.923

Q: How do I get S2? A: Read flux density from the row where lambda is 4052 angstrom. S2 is 0.9497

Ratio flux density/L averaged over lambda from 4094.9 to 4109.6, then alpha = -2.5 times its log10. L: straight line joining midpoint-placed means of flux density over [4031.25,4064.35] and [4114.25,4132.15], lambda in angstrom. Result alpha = 0.15 mag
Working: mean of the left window 0.976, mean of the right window 0.954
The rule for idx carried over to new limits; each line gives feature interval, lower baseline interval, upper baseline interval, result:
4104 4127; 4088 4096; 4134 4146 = 0.9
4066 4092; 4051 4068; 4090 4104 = -1.6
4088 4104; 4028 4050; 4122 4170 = 1.3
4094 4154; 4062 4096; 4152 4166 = 2.8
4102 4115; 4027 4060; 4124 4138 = 1.1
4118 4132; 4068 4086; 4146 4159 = 0.2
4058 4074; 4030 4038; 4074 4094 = 0.2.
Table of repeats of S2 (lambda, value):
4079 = 0.9418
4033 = 0.9628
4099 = 0.7949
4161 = 0.9936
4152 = 0.9839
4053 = 0.9332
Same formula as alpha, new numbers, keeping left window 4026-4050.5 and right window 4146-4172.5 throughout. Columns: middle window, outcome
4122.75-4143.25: 0.02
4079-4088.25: 0.00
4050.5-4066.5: 0.02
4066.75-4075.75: 0.06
